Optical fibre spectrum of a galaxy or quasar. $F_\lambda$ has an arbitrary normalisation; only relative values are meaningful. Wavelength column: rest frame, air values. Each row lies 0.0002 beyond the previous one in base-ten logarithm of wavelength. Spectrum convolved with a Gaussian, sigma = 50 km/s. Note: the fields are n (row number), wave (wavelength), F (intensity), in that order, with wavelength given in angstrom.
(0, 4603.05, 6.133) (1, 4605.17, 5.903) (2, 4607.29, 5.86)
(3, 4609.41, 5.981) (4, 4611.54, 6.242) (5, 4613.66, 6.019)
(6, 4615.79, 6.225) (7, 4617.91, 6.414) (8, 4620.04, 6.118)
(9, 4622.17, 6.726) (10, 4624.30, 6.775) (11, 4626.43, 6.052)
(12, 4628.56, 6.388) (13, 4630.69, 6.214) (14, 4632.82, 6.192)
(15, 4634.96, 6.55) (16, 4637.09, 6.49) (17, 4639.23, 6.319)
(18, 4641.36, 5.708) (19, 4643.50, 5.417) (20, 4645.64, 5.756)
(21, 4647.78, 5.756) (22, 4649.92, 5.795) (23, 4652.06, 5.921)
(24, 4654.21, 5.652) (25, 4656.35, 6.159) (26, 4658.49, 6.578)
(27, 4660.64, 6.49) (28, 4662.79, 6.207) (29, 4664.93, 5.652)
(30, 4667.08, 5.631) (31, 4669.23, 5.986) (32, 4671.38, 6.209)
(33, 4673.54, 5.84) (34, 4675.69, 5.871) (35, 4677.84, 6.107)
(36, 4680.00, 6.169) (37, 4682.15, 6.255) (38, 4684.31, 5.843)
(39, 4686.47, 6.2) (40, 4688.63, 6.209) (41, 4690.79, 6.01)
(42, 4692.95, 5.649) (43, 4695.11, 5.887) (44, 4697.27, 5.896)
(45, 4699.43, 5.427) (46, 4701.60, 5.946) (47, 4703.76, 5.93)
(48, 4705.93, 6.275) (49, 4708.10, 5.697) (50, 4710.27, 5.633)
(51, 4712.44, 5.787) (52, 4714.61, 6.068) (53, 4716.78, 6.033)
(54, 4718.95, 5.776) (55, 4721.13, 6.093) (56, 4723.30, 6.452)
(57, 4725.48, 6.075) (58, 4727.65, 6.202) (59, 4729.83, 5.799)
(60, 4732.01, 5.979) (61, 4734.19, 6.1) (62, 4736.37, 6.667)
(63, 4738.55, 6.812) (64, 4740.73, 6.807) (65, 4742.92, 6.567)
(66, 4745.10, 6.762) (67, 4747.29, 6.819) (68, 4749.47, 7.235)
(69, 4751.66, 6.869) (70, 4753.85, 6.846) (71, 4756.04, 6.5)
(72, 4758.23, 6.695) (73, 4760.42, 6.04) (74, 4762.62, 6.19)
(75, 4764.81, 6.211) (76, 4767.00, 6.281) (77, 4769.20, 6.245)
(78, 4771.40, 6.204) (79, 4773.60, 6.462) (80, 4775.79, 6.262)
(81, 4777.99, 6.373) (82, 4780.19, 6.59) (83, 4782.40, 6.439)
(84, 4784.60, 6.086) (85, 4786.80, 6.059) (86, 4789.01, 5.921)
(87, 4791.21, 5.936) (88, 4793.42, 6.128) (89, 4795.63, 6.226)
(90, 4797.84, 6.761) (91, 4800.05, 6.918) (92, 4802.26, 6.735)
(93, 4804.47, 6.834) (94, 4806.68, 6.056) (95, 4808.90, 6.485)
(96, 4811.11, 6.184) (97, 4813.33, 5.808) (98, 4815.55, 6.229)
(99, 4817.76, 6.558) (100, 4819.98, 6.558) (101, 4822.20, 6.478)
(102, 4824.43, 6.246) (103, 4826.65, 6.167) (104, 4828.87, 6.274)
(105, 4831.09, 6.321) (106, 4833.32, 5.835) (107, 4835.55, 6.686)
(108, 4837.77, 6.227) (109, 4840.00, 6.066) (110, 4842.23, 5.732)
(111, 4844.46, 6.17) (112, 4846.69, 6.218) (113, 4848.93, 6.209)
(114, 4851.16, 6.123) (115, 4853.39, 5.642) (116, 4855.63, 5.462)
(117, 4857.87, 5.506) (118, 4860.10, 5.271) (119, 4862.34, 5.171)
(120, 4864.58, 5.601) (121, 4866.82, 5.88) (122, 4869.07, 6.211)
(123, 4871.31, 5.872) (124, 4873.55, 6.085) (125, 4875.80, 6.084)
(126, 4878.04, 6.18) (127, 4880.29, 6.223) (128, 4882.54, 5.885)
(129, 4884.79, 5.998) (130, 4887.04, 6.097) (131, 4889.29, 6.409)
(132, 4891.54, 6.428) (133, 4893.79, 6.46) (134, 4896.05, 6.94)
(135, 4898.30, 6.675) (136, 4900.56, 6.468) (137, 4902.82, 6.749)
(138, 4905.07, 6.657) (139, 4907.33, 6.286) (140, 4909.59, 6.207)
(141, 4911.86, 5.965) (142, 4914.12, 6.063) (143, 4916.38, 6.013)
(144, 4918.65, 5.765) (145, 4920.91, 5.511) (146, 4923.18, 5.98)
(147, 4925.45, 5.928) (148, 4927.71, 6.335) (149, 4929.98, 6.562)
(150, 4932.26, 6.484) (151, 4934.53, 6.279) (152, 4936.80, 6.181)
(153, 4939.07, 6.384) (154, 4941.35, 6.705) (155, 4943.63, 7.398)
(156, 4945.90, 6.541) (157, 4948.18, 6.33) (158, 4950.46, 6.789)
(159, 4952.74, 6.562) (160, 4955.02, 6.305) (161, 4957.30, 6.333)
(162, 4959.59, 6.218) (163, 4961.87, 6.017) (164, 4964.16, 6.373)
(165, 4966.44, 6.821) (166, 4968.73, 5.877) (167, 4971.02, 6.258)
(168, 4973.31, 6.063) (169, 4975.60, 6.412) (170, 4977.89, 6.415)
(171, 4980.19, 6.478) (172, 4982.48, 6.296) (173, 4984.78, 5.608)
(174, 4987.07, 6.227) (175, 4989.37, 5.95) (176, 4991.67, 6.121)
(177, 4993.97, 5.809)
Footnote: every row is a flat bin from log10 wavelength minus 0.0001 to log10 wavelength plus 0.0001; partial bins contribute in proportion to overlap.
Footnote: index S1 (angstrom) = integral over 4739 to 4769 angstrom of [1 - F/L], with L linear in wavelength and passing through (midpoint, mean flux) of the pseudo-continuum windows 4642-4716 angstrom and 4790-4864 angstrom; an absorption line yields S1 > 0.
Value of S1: -2.72 angstrom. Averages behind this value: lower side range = 5.94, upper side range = 6.15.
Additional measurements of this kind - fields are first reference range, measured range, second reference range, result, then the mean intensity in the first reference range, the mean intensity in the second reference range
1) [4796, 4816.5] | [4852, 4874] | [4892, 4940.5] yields 2.4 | 6.44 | 6.28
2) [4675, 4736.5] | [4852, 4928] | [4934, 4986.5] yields 2.6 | 5.99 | 6.38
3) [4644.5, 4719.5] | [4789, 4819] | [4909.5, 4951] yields -1.2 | 5.95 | 6.28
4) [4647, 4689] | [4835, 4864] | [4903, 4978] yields 1.6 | 6.02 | 6.31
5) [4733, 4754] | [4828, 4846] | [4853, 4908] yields 0.4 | 6.74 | 6.1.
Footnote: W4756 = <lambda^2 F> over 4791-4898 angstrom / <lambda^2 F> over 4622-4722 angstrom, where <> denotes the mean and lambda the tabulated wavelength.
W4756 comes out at 1.10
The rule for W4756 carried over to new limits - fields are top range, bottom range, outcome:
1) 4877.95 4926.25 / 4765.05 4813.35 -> 1.03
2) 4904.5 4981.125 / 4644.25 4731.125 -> 1.17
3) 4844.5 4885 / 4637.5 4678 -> 1.08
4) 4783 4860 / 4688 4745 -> 1.06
